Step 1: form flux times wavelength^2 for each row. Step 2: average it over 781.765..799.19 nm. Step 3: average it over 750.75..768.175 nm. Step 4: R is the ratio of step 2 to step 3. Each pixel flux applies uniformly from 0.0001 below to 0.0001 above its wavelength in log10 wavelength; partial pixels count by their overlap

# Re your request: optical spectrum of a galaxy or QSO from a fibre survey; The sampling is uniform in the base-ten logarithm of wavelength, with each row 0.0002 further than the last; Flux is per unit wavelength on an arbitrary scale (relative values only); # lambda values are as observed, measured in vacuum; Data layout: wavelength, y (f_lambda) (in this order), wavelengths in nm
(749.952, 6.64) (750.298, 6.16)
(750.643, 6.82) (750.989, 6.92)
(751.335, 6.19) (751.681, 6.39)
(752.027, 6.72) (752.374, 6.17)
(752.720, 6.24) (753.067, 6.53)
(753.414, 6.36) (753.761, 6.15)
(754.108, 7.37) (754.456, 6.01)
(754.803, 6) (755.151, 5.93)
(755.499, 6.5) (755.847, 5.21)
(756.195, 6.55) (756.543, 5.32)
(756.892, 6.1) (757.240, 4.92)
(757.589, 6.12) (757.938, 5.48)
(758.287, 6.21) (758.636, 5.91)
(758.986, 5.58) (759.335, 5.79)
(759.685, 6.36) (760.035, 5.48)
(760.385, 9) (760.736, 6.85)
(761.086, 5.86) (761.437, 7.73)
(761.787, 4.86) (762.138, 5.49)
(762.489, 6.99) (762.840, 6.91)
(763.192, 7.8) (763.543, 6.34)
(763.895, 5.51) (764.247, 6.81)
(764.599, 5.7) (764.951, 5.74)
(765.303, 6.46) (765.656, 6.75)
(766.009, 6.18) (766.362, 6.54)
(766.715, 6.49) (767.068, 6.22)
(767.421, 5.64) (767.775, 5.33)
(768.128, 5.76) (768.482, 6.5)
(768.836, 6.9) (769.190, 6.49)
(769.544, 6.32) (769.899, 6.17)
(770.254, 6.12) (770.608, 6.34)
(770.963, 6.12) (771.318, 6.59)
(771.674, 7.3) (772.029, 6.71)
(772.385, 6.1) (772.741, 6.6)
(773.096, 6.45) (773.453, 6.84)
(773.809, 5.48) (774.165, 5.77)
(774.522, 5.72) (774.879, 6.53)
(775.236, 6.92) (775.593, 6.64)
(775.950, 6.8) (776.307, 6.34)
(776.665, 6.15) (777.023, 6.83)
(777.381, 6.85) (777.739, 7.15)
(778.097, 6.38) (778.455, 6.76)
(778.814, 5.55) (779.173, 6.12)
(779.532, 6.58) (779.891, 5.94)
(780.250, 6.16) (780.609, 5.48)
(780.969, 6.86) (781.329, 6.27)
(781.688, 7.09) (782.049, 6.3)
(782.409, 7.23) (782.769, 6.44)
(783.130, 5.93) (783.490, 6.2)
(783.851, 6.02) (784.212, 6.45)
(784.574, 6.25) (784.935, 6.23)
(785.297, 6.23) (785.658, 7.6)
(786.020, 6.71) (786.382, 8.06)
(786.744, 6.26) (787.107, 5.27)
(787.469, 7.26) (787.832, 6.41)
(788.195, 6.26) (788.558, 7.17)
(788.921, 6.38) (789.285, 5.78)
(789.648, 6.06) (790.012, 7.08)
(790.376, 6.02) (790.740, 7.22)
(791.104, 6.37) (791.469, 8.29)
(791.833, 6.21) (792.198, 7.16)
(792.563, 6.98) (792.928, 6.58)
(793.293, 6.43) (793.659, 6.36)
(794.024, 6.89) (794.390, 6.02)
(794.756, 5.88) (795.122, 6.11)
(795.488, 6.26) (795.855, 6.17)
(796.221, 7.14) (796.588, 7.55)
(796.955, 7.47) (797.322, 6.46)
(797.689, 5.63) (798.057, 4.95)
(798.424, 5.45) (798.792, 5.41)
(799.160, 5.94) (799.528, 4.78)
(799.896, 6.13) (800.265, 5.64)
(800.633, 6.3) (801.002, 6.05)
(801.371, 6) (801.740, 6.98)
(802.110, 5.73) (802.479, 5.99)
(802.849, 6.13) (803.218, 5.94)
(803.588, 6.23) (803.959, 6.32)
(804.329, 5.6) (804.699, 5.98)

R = 1.1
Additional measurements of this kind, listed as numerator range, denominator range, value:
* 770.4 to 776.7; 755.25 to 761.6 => 1.08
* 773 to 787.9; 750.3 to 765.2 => 1.09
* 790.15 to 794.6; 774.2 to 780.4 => 1.09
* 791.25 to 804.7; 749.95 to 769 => 1.10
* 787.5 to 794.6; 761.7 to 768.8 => 1.14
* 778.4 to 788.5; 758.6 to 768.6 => 1.07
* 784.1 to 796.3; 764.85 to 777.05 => 1.09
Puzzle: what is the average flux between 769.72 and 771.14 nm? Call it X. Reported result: 6.19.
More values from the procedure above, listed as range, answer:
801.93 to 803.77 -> 6.01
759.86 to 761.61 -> 6.98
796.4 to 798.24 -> 6.41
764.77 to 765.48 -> 6.1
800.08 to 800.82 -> 5.97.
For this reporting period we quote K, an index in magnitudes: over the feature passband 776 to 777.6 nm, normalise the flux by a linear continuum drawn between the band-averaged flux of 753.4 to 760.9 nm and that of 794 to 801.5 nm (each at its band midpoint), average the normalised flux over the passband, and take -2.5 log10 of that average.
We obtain -0.08 mag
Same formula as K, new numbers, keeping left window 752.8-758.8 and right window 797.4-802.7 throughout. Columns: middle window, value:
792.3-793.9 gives -0.14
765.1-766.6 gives -0.08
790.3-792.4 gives -0.18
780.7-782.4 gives -0.13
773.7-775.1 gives 0.00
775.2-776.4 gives -0.13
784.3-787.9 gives -0.13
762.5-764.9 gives -0.09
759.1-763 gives -0.08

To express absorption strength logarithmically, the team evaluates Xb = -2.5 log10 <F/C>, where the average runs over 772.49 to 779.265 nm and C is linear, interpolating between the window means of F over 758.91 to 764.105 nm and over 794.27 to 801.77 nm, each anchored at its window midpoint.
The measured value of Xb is -0.02 mag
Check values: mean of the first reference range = 6.46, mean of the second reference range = 6.09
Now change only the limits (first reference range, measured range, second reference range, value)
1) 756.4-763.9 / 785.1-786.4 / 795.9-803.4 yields -0.15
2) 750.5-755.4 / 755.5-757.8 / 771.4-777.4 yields 0.12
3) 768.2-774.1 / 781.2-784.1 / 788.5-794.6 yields 0.02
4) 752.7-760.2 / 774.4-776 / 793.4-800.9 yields -0.08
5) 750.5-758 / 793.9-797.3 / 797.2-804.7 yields -0.12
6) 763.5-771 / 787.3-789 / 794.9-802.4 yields -0.10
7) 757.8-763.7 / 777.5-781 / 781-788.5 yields 0.04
